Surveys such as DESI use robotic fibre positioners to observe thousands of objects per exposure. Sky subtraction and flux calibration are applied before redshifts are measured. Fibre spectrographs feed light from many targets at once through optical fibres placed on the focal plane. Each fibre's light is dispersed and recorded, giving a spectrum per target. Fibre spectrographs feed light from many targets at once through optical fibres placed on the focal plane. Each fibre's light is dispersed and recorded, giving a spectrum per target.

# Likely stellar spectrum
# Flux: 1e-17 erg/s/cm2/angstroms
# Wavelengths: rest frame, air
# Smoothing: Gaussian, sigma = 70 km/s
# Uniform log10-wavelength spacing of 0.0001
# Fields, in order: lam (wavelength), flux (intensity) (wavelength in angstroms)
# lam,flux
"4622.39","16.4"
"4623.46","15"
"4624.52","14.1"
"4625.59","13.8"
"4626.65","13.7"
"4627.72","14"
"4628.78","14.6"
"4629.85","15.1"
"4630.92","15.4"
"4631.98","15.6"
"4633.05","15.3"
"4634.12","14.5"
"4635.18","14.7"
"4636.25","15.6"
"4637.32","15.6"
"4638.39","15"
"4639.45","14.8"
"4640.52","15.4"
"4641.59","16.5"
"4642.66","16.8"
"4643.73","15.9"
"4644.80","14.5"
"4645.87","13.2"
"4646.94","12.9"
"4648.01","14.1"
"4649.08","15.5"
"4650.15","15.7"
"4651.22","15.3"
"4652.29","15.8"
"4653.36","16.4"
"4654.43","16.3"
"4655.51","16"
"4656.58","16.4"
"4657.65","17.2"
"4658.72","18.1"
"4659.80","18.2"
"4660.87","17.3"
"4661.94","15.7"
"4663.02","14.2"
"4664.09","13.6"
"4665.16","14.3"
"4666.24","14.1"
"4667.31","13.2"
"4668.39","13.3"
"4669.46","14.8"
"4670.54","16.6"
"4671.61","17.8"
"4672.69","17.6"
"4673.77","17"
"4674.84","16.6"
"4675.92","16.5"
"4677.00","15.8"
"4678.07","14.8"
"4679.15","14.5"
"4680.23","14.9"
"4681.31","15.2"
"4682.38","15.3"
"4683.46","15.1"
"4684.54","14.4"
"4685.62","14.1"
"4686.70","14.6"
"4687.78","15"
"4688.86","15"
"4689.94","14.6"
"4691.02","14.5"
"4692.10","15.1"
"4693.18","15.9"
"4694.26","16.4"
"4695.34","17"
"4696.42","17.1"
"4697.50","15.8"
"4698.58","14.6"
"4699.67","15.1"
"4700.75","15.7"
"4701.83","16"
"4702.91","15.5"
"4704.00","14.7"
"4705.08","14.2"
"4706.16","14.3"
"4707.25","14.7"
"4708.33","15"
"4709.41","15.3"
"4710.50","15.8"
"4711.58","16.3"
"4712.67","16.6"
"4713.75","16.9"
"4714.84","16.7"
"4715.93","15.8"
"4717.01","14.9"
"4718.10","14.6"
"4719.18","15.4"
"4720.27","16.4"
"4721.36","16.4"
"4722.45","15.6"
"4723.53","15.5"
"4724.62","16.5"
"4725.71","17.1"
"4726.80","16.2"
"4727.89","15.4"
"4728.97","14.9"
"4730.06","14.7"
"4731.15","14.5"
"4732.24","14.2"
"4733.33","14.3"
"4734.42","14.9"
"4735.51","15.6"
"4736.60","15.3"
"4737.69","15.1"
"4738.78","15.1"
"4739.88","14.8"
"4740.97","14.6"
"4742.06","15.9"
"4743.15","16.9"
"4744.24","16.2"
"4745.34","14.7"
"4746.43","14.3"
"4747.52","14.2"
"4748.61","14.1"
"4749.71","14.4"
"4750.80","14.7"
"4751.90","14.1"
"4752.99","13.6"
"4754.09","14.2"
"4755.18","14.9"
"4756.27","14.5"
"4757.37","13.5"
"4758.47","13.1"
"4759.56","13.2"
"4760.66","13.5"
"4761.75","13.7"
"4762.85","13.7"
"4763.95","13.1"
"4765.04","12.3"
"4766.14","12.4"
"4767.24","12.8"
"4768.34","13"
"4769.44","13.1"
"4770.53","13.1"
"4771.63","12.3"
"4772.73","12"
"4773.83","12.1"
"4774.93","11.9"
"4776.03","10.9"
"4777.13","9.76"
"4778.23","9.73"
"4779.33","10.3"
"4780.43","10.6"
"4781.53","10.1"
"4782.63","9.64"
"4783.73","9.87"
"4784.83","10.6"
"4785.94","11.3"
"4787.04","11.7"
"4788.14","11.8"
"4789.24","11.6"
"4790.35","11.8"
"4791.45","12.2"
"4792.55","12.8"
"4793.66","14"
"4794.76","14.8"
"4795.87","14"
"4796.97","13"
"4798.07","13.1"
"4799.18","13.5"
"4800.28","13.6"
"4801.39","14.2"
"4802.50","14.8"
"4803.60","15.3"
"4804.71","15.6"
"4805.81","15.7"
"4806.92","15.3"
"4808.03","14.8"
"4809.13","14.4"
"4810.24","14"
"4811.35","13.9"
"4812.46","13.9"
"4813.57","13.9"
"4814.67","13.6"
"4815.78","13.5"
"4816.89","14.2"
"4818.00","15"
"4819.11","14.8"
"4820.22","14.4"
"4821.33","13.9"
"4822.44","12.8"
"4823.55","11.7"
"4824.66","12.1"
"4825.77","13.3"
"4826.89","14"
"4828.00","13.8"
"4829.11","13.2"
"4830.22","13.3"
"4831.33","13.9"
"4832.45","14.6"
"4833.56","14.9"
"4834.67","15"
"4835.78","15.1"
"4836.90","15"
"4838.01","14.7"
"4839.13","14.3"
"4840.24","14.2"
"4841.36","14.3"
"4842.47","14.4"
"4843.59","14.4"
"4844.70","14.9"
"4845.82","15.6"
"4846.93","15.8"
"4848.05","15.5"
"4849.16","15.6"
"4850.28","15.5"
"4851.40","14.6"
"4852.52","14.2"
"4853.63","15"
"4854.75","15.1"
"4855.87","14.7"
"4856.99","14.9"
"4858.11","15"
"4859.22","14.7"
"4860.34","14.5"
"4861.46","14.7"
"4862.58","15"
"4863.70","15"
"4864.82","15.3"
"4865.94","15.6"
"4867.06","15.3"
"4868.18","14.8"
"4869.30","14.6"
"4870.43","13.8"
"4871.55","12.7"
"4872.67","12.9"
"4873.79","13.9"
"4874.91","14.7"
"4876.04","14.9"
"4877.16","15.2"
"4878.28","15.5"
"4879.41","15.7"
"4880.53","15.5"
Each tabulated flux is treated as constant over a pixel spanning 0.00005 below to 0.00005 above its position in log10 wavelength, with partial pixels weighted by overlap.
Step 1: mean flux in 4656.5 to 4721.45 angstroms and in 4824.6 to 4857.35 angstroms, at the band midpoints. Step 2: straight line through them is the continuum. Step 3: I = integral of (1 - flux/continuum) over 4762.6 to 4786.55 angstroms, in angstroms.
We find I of 5.5 angstroms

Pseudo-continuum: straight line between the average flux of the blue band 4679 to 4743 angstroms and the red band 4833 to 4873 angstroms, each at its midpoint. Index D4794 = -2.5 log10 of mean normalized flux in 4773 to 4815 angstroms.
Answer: 0.18 mag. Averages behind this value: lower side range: 15.4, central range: 12.7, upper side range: 14.8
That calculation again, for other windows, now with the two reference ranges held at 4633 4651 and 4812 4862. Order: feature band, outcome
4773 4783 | 0.34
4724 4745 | -0.05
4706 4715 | -0.07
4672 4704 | -0.04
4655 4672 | -0.05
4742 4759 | 0.01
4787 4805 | 0.09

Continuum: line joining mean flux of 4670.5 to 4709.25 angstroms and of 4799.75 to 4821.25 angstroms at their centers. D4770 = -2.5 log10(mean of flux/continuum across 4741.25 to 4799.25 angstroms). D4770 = 0.15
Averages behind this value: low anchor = 15.5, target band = 12.9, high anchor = 14.5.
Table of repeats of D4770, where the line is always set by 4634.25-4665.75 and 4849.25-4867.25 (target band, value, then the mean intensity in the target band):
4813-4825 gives 0.11 mag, 13.7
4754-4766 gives 0.13 mag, 13.6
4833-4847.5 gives 0.01 mag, 14.8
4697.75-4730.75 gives -0.01 mag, 15.6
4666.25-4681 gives -0.01 mag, 15.6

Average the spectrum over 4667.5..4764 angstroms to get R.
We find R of 15.2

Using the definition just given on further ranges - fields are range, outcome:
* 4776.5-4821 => 13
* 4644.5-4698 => 15.5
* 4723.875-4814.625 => 13.6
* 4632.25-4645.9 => 15.3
